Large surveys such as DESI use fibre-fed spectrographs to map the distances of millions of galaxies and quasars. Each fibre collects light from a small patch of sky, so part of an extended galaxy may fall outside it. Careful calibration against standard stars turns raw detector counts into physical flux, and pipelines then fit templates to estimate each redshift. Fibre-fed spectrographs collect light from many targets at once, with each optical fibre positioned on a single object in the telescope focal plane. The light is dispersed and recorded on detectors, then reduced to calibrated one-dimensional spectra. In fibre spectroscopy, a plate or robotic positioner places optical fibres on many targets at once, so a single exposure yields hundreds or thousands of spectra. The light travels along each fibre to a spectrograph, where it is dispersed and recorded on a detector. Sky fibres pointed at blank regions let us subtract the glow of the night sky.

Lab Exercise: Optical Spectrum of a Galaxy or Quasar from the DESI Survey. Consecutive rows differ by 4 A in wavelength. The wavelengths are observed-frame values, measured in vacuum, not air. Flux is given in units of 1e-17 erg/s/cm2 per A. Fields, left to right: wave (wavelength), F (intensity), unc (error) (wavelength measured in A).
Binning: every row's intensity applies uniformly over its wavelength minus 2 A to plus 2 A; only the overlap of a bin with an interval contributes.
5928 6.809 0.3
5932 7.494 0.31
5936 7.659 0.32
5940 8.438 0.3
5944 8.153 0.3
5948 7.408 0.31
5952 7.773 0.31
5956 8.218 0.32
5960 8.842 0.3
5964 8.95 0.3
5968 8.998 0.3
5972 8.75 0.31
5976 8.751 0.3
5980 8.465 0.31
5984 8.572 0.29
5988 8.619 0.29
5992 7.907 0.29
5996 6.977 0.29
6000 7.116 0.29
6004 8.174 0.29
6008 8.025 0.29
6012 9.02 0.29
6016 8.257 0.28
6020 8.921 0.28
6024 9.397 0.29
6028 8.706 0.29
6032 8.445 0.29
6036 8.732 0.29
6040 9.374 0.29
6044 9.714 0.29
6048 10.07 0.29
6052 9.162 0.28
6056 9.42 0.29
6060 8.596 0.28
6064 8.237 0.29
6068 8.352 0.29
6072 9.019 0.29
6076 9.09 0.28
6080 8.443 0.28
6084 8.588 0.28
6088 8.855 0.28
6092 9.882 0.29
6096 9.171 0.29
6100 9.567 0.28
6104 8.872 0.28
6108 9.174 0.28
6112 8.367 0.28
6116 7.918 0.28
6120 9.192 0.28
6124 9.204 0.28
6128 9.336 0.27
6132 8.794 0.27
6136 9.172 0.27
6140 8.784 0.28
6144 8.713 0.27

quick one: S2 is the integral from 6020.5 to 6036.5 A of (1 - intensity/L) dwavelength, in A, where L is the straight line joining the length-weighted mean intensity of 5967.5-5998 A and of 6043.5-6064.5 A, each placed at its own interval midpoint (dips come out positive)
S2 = 0.1 A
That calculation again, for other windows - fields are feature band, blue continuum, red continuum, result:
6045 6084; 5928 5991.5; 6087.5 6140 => -0.6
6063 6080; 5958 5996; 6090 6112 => 0.8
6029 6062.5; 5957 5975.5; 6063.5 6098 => -1.1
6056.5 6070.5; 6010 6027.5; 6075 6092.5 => 0.6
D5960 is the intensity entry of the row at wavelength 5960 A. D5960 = 8.842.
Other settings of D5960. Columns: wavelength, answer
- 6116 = 7.918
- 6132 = 8.794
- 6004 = 8.174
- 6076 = 9.09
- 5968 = 8.998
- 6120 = 9.192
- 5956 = 8.218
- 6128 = 9.336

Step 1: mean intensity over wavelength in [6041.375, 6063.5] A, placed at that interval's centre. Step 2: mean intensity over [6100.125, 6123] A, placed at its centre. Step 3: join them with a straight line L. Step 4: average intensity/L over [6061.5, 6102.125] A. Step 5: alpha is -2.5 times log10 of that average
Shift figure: 0.02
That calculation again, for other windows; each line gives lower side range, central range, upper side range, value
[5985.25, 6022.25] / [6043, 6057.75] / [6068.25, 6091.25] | -0.124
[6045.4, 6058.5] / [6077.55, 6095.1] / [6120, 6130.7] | 0.050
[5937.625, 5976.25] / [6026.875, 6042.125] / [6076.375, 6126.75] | -0.016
